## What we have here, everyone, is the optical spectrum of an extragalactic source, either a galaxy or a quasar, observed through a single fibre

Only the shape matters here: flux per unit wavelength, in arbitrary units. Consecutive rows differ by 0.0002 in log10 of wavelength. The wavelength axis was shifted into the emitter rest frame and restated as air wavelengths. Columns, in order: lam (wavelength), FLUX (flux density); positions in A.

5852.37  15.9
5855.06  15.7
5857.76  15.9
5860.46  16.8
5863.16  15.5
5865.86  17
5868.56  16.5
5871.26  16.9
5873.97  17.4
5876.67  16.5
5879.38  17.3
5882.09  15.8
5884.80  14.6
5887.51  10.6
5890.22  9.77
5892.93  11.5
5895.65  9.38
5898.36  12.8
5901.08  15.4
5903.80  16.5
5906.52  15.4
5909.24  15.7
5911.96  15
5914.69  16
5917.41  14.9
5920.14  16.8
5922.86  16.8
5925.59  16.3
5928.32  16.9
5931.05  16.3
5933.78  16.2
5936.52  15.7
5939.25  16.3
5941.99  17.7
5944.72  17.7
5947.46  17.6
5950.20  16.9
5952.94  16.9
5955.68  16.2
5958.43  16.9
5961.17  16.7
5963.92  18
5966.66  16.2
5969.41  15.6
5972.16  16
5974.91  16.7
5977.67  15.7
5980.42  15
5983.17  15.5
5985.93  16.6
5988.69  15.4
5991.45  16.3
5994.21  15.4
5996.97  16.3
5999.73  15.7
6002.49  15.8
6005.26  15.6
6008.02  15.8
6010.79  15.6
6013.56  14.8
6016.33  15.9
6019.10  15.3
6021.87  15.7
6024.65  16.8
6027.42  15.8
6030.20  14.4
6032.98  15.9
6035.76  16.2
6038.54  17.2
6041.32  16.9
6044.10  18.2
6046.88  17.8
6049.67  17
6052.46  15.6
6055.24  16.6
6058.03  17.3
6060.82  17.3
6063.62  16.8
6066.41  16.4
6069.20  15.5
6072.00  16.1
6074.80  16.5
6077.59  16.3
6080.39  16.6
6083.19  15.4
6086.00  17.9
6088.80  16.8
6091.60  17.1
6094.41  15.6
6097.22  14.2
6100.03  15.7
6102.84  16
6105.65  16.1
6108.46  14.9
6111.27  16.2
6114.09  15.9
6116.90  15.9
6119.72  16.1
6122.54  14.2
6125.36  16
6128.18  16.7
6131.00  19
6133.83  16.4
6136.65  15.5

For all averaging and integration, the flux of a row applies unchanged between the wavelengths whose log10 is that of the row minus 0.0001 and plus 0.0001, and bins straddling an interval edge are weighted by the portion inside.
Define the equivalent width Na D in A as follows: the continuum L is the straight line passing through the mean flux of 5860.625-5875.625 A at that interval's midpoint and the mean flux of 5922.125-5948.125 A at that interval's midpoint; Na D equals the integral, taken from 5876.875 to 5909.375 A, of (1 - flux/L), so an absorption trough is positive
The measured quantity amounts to 5.7 A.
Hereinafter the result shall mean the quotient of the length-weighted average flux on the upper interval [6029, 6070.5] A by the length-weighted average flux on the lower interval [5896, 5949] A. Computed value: 1.0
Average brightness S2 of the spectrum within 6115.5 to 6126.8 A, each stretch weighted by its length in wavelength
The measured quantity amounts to 15.6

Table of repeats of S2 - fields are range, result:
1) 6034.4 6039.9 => 16.7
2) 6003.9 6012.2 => 15.7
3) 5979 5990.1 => 15.6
